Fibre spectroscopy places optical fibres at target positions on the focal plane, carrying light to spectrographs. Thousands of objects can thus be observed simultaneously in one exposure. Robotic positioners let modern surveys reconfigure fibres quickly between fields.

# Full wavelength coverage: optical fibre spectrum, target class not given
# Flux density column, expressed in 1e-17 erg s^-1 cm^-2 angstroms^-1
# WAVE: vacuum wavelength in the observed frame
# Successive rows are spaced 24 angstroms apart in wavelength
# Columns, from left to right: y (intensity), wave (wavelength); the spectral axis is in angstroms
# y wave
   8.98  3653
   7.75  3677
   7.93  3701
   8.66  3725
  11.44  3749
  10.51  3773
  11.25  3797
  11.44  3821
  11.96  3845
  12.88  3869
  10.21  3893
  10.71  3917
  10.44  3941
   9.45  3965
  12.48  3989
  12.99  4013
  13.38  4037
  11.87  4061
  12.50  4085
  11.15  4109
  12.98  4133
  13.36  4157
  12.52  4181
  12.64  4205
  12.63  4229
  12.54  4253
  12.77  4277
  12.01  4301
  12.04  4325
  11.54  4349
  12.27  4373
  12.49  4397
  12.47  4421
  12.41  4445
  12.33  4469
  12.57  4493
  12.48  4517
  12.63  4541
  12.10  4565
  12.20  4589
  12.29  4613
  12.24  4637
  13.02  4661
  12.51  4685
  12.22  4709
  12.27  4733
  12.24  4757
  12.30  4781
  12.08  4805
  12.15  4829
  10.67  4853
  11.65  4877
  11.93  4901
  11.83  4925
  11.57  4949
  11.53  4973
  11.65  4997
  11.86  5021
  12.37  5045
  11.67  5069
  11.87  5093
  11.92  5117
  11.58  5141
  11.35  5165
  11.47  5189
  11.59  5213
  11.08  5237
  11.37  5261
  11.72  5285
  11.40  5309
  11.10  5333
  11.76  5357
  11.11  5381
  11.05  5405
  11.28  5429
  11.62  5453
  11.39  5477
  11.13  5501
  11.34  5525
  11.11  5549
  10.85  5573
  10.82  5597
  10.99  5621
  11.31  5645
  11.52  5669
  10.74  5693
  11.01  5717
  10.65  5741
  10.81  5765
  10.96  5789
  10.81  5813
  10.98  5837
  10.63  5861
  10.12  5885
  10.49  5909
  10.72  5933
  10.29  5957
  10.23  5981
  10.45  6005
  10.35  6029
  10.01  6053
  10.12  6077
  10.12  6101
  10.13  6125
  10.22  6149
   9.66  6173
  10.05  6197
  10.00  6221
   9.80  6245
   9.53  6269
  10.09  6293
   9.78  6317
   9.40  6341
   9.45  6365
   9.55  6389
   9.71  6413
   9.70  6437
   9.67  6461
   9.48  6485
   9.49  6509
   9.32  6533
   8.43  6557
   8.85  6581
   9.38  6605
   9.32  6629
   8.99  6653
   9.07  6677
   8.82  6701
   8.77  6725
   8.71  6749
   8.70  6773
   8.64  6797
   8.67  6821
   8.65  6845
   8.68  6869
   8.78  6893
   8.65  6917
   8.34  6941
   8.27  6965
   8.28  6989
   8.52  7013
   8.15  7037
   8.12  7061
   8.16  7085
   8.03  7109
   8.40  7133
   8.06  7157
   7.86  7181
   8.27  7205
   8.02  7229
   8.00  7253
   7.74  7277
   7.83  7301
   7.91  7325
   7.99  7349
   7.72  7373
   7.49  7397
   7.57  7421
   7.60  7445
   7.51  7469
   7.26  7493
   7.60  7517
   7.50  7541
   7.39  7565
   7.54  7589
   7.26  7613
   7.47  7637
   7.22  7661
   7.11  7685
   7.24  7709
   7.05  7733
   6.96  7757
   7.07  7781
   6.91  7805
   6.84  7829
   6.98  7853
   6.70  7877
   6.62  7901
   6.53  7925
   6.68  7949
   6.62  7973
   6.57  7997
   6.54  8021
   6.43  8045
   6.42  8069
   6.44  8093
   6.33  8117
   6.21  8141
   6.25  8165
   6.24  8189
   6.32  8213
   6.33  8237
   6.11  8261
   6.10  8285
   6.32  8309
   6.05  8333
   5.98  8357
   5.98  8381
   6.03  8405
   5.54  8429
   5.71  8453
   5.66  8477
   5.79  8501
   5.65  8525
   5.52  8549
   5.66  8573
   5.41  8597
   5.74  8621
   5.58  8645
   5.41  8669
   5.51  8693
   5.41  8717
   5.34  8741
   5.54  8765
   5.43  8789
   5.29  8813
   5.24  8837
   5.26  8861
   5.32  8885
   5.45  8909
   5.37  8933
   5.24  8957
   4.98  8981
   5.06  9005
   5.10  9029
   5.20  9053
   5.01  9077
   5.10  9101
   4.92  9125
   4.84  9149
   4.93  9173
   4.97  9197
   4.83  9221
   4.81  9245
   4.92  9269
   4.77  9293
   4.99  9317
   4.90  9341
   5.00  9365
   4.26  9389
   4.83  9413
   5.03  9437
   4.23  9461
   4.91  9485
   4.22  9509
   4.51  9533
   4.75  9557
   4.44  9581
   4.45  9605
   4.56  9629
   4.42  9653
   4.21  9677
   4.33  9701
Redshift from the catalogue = -0.001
